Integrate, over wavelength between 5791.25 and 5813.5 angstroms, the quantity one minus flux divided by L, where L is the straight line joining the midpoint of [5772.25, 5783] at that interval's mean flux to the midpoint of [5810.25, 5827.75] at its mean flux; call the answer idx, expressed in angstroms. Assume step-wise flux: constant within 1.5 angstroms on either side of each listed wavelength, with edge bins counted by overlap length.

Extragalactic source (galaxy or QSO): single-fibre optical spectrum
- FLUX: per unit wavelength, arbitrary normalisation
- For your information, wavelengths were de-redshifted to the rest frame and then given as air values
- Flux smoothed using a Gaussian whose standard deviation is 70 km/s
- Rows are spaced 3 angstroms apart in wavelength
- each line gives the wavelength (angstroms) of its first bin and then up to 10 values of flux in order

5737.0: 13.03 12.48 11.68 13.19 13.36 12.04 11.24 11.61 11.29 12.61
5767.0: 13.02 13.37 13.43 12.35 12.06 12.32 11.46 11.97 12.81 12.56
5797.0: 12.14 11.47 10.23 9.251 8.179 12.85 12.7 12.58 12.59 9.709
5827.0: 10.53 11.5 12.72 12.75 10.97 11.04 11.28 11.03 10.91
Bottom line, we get 1.9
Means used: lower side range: 12.5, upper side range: 11.8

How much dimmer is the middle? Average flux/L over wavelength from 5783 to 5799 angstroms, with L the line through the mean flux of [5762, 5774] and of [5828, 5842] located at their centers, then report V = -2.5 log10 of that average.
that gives 0.04 mag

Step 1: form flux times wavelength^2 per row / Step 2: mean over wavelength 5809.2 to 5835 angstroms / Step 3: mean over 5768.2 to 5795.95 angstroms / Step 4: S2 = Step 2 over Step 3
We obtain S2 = 0.95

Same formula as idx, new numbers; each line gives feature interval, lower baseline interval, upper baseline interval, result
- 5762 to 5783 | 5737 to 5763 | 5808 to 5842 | -1.25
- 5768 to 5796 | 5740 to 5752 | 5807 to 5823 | -0.87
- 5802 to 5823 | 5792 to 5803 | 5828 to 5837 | 1.43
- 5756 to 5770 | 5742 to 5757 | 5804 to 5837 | -0.13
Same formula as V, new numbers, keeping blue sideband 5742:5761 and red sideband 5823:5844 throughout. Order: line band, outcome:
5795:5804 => 0.03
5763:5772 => -0.09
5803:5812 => 0.20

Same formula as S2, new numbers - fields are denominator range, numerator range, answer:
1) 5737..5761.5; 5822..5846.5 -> 0.96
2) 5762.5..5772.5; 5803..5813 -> 0.78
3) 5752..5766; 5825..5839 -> 1.02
